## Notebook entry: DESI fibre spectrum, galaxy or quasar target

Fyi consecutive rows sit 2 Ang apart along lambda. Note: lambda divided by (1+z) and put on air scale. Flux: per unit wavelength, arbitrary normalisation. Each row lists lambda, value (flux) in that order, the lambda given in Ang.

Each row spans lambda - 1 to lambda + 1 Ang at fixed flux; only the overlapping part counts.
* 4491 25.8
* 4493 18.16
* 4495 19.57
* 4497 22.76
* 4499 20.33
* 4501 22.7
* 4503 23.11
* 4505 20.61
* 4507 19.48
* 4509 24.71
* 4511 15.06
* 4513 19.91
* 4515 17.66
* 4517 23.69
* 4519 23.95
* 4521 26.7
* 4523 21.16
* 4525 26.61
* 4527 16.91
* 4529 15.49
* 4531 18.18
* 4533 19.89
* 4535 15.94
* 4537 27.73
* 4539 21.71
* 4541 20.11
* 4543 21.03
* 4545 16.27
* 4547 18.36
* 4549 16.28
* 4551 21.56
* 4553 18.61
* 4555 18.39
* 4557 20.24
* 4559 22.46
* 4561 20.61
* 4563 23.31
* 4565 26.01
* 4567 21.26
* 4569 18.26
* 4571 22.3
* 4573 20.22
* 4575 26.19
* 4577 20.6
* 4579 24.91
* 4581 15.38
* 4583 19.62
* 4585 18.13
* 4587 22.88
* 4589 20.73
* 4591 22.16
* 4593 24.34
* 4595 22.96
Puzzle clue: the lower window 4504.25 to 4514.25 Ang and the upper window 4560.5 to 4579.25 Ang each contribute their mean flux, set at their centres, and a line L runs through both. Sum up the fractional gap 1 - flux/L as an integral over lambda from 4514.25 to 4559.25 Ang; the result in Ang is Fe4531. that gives 1.2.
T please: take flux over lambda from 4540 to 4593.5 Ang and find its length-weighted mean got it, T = 20.7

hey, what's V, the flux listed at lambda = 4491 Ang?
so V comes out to 25.8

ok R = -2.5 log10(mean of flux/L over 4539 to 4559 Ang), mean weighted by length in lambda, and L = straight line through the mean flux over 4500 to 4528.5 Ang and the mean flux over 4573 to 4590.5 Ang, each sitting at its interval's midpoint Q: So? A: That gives 0.11 mag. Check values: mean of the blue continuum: 21.5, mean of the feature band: 19.3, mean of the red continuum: 21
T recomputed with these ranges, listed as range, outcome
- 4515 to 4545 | 21.1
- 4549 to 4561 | 20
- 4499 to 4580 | 20.9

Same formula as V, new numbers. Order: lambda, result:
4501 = 22.7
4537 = 27.73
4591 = 22.16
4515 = 17.66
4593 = 24.34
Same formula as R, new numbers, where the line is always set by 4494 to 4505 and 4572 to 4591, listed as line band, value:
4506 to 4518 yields 0.07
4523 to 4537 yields 0.09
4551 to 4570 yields 0.01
